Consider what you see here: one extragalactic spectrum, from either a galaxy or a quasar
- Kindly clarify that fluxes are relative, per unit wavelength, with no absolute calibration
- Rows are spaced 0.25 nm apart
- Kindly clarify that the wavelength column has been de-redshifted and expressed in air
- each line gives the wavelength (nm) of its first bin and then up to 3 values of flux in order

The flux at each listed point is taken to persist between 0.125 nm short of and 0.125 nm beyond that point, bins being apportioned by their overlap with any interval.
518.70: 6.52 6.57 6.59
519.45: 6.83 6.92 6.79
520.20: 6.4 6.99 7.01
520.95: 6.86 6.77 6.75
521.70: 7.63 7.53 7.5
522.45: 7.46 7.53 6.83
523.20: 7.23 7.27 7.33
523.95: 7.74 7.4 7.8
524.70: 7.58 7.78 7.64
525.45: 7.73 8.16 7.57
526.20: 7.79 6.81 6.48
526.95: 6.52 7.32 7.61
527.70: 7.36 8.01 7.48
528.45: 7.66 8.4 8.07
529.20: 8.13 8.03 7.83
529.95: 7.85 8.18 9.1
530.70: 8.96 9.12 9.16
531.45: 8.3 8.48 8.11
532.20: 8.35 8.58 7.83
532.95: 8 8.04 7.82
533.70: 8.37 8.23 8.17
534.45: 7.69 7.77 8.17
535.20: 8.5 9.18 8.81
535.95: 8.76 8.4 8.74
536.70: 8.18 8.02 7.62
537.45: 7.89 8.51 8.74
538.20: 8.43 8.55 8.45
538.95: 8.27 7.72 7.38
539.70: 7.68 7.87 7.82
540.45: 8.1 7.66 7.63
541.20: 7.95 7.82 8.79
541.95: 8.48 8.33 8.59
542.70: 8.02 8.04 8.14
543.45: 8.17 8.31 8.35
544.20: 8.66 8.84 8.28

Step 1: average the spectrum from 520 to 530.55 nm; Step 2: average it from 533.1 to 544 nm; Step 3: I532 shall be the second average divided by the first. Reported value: 1.09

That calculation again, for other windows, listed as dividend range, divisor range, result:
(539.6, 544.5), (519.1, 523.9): 1.15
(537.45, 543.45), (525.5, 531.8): 1.02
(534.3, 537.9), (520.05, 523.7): 1.17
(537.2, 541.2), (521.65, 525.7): 1.07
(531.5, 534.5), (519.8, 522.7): 1.15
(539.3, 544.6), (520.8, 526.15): 1.09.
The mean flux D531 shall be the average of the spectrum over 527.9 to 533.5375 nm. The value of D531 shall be 8.24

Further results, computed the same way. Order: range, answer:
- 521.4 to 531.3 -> 7.71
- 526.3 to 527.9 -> 7.08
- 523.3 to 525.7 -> 7.61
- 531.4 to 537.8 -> 8.25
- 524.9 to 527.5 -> 7.38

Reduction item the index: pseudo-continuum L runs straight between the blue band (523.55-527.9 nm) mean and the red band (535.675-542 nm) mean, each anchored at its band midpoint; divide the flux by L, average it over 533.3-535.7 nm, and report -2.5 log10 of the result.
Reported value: -0.04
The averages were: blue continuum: 7.46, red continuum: 8.15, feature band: 8.24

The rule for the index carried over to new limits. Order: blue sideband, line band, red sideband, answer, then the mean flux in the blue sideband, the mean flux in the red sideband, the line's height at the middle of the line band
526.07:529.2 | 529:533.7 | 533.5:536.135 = -0.05 mag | 7.49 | 8.35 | 7.93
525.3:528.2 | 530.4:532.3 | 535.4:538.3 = -0.11 mag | 7.4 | 8.42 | 7.87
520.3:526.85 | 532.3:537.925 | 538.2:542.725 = -0.05 mag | 7.35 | 8.07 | 7.84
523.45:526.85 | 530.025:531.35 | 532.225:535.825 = -0.12 mag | 7.51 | 8.23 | 7.96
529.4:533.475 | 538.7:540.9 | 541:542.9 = 0.06 mag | 8.36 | 8.25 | 8.27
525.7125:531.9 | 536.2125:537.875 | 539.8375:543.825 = -0.02 mag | 7.93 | 8.11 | 8.04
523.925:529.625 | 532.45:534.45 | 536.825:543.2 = -0.03 mag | 7.61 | 8.1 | 7.86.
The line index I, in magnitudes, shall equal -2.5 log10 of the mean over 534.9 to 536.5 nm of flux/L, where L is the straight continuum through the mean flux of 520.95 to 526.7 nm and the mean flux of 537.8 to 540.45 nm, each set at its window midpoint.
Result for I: -0.095 mag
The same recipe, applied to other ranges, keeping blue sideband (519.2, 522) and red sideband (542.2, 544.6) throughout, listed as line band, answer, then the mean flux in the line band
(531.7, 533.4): -0.07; 8.16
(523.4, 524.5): -0.06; 7.5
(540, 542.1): 0.02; 8.03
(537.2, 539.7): -0.02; 8.16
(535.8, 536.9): -0.08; 8.49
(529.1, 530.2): -0.07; 7.98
